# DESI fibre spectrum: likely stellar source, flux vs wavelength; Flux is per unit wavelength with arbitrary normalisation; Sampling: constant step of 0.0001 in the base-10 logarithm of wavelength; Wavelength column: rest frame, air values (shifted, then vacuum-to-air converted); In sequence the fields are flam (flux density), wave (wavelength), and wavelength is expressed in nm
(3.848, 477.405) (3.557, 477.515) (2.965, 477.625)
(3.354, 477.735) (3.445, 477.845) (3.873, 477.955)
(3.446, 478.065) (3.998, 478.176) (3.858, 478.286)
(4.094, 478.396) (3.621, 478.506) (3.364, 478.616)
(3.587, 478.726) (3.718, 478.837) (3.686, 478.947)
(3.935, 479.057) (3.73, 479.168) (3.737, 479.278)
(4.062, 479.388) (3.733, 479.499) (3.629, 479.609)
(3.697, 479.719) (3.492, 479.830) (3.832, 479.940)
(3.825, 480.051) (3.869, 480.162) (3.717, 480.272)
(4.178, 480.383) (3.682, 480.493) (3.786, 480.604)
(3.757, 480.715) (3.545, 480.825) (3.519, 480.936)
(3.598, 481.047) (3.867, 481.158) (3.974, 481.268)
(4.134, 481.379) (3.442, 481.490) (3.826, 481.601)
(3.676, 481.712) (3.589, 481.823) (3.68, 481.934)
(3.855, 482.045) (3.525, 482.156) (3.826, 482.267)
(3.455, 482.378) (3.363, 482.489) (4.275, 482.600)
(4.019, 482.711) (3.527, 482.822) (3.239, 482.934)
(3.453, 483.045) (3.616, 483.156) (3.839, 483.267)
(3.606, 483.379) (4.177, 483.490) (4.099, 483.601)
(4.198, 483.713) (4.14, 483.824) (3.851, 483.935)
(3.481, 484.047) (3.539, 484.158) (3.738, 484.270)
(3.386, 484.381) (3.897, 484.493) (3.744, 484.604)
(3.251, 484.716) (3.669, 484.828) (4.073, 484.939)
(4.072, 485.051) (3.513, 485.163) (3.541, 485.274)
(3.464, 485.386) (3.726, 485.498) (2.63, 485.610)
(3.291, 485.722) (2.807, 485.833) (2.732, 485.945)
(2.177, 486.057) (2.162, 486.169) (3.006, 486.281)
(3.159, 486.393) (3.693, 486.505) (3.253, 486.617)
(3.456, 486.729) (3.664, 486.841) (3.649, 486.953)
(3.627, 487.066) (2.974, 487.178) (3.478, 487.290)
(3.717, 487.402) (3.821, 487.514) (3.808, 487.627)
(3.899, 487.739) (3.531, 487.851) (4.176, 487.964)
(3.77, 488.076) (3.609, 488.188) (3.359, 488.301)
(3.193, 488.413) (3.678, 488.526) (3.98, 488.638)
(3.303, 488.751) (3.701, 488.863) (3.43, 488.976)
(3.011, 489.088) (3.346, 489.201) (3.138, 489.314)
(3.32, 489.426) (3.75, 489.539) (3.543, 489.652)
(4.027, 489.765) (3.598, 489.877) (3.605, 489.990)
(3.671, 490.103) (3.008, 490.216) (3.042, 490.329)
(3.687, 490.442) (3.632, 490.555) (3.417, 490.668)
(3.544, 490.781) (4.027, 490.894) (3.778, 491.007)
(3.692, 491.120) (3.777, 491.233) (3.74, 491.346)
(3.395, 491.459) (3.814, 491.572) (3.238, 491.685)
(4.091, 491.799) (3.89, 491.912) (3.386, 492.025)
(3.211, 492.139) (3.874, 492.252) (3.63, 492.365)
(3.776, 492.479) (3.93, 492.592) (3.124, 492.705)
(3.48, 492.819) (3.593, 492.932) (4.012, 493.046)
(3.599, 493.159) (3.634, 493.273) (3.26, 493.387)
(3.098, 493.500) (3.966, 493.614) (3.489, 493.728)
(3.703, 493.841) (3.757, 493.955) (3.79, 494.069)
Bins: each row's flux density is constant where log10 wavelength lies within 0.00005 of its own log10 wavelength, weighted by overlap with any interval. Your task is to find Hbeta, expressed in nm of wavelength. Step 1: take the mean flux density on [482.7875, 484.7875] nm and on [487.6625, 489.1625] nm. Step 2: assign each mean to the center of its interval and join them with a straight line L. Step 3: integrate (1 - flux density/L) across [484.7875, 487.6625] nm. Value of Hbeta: 0.24 nm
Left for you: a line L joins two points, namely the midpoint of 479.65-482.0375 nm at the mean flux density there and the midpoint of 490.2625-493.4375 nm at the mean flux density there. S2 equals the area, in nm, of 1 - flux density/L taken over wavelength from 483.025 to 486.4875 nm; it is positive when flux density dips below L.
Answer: 0.20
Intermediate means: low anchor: 3.75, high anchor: 3.62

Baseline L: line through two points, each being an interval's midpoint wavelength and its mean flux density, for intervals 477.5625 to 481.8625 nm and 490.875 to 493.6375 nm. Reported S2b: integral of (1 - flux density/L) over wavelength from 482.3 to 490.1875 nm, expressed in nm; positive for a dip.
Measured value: 0.29 nm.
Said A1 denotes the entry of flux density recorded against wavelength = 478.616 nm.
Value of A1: 3.364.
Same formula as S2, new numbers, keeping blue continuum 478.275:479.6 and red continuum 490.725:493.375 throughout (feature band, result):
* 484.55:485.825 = 0.066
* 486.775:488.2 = 0.007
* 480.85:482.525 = 0.019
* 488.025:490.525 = 0.126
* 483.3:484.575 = -0.038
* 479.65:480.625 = -0.010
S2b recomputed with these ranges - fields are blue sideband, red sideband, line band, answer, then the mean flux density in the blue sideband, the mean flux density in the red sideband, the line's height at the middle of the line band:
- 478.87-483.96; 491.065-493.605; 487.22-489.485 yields 0.07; 3.77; 3.61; 3.67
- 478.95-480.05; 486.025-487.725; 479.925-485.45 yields -0.25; 3.76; 3.34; 3.58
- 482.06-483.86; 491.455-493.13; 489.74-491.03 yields 0.03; 3.77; 3.64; 3.66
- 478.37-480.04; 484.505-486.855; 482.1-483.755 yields -0.13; 3.72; 3.29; 3.48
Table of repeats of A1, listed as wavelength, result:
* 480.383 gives 4.178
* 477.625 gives 2.965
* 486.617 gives 3.253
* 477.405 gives 3.848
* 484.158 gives 3.539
